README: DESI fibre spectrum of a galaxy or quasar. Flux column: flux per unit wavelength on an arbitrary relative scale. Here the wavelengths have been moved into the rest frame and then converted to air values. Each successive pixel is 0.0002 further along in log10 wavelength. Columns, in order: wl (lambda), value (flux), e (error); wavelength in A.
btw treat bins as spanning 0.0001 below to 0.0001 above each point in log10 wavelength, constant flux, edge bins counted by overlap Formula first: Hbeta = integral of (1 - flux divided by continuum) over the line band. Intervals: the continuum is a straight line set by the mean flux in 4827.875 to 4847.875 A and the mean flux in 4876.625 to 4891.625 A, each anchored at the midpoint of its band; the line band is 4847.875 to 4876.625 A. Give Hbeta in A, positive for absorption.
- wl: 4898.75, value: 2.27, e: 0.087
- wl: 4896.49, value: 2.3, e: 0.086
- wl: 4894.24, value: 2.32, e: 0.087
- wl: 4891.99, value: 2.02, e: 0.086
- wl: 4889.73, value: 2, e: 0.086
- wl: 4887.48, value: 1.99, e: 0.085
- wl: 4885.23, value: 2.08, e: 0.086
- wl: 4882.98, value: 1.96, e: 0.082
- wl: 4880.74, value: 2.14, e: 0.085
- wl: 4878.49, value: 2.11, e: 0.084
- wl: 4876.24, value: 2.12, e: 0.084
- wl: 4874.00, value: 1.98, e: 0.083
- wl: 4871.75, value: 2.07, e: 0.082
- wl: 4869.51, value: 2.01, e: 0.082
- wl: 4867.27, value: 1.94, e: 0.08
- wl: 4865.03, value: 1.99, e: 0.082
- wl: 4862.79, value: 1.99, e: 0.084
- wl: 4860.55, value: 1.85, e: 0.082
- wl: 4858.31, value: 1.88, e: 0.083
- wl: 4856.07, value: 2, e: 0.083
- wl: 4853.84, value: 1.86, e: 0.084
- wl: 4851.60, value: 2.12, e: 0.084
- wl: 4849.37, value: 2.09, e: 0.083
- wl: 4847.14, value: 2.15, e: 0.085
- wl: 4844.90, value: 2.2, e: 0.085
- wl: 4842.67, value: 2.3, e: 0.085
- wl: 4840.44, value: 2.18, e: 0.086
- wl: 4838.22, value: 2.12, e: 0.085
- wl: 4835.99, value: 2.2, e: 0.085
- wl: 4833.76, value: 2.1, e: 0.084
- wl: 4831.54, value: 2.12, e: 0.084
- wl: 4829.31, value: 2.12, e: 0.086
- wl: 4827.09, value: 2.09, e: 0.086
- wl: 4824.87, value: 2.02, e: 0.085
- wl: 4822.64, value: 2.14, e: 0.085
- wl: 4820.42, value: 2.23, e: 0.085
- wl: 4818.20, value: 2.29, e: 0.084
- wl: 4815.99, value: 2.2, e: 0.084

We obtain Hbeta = 1.5 A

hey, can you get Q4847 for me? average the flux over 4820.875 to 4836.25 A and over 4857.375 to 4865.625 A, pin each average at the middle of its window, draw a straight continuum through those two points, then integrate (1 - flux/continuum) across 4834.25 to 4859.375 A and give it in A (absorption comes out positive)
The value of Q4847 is -1.1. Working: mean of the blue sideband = 2.11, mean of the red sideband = 1.92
